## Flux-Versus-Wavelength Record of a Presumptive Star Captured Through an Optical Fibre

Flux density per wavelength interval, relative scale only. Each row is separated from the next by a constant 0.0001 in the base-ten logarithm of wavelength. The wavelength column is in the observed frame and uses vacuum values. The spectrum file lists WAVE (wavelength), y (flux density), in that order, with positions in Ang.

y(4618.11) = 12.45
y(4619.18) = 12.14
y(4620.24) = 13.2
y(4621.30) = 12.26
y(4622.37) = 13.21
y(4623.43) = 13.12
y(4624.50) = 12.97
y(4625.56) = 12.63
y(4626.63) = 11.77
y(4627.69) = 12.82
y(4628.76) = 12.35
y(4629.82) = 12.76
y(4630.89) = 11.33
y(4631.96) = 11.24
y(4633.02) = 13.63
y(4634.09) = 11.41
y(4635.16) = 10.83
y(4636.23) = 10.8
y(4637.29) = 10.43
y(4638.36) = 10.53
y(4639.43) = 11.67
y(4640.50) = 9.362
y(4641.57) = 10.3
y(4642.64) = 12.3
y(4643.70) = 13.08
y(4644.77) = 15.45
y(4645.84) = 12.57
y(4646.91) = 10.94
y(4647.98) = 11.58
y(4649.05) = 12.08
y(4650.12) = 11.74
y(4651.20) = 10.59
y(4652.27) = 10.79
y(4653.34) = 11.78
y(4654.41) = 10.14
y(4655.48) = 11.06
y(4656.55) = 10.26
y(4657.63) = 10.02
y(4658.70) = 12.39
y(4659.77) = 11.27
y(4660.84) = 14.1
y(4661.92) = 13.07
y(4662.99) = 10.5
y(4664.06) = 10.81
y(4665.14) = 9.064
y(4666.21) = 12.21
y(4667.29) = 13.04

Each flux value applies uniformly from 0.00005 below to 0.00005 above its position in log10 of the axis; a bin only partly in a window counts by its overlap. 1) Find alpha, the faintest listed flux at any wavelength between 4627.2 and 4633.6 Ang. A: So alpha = 11.24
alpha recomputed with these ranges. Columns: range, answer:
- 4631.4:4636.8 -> 10.8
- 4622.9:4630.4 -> 11.77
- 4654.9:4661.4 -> 10.02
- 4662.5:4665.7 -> 9.064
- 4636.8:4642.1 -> 9.362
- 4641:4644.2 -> 10.3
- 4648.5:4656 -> 10.14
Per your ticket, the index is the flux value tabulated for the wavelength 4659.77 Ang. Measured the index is 11.27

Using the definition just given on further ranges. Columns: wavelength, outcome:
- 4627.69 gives 12.82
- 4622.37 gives 13.21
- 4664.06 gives 10.81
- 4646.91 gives 10.94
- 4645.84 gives 12.57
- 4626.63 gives 11.77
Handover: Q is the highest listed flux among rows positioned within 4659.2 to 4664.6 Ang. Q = 14.1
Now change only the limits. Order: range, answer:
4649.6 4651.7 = 11.74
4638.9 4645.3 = 15.45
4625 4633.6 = 13.63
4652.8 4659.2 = 12.39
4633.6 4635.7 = 11.41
